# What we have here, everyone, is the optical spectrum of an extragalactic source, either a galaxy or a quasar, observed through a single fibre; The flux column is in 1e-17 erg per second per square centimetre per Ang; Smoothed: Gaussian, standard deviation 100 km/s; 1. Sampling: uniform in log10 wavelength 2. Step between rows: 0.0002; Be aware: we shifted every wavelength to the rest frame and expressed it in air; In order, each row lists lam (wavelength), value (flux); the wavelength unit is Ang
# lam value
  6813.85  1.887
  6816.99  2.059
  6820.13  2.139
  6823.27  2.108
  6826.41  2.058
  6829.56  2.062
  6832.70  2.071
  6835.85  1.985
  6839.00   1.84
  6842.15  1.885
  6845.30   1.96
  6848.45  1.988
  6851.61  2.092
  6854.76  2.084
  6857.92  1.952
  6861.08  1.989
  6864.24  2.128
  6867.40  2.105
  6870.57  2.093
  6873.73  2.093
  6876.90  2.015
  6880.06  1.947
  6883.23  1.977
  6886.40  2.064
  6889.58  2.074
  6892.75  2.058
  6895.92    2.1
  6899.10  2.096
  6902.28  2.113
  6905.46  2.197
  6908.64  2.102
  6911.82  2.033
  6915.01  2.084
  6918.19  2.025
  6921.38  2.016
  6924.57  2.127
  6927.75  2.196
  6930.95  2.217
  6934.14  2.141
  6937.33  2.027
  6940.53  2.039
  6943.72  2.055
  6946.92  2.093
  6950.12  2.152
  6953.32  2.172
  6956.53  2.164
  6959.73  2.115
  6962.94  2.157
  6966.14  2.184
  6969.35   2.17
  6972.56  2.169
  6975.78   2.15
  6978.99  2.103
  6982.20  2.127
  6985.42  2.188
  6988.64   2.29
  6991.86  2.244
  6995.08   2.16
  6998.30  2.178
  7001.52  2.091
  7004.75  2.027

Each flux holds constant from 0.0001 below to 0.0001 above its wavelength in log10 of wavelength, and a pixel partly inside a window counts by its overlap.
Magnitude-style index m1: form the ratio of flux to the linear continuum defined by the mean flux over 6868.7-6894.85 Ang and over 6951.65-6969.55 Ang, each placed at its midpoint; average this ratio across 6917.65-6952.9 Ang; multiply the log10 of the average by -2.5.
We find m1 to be 0.01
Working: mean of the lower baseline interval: 2.04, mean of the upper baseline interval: 2.16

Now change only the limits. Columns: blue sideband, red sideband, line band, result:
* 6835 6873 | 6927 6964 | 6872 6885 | 0.02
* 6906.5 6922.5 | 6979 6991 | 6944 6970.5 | 0.00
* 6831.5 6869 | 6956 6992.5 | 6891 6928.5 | 0.00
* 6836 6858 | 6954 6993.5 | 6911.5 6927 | 0.01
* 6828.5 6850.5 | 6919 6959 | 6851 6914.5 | -0.02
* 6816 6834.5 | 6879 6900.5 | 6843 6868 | 0.02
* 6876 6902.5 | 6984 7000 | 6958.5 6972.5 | 0.01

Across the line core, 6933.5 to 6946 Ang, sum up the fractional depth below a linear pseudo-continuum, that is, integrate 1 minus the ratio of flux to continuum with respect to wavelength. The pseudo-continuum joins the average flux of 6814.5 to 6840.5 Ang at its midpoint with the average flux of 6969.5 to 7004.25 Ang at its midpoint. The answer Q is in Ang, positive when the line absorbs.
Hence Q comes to 0.4 Ang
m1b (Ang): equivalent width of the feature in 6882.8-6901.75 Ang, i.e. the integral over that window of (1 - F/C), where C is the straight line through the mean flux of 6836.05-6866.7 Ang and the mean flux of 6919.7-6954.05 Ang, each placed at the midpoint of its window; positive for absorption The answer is -0.2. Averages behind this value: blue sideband 1.99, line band 2.07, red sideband 2.11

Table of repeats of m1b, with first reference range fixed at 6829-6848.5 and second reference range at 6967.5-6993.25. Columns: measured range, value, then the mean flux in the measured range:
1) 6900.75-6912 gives -0.3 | 2.12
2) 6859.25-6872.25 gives -0.5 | 2.08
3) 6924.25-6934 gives -0.4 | 2.18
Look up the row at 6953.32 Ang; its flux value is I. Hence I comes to 2.172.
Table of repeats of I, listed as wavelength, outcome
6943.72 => 2.055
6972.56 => 2.169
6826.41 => 2.058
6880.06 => 1.947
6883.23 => 1.977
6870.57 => 2.093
